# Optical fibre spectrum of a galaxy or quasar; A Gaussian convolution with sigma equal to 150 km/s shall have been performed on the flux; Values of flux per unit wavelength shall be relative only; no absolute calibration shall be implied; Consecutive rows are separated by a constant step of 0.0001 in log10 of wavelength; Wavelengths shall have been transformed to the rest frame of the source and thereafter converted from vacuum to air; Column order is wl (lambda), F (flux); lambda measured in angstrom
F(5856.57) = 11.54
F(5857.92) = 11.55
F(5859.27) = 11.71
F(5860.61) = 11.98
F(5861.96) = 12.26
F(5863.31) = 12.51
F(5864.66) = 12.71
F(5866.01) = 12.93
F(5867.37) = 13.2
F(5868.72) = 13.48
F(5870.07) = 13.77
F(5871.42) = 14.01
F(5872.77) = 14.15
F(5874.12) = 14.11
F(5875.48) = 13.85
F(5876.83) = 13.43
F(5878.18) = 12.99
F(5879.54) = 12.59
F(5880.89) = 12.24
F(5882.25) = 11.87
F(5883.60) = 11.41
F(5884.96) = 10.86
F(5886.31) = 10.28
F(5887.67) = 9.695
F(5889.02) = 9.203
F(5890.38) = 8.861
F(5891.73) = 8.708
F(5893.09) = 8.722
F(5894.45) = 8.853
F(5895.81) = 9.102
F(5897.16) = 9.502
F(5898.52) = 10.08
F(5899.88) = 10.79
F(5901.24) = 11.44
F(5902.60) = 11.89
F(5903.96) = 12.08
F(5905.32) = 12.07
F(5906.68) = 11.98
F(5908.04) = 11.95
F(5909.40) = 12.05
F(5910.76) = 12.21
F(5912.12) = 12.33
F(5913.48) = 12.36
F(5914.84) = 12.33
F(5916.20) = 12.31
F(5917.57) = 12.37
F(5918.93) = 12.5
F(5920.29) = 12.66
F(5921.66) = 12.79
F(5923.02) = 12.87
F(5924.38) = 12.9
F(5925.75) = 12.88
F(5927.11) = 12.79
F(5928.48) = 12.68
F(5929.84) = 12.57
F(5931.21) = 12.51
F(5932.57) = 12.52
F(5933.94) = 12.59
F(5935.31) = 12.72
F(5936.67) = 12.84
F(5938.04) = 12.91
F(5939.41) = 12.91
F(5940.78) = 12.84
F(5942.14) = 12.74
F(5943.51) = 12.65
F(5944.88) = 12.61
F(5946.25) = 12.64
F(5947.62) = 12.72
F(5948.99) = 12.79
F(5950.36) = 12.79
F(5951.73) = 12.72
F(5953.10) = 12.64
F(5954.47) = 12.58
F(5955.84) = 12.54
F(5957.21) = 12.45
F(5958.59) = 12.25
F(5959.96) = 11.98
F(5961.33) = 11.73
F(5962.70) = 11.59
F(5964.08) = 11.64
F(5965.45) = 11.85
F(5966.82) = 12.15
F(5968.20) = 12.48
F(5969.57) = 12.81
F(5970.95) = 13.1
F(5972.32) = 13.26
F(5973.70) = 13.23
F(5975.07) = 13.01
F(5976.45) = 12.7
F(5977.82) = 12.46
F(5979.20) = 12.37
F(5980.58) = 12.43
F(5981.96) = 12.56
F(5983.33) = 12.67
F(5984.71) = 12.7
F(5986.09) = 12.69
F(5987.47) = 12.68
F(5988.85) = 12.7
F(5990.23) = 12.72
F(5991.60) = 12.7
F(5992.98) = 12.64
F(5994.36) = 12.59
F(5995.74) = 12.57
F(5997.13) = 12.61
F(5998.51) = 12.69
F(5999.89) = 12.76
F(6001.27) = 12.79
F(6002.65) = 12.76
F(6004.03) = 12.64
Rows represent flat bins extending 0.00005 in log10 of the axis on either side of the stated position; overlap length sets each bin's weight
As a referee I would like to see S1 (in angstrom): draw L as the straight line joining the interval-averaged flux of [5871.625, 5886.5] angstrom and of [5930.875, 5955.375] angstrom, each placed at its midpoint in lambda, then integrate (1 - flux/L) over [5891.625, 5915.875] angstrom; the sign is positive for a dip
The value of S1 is 3.0 angstrom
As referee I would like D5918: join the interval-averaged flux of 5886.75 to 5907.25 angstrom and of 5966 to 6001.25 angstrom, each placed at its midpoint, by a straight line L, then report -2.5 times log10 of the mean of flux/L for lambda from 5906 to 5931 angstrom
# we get -0.16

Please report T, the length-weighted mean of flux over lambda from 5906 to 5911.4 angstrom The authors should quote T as 12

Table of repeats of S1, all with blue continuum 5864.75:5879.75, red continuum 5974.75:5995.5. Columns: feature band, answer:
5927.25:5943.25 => 0.4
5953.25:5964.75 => 0.6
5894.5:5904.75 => 2.1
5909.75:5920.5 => 0.7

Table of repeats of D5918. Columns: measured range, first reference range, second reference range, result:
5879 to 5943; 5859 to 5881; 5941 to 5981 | 0.101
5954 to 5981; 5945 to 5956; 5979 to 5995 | 0.020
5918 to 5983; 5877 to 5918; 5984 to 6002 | -0.055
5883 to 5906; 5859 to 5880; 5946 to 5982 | 0.260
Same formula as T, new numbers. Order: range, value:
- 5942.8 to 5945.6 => 12.6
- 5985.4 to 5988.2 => 12.7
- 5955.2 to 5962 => 12.2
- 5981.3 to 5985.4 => 12.7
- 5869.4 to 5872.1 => 13.9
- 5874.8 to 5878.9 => 13.4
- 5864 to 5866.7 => 12.8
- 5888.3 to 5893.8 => 8.88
